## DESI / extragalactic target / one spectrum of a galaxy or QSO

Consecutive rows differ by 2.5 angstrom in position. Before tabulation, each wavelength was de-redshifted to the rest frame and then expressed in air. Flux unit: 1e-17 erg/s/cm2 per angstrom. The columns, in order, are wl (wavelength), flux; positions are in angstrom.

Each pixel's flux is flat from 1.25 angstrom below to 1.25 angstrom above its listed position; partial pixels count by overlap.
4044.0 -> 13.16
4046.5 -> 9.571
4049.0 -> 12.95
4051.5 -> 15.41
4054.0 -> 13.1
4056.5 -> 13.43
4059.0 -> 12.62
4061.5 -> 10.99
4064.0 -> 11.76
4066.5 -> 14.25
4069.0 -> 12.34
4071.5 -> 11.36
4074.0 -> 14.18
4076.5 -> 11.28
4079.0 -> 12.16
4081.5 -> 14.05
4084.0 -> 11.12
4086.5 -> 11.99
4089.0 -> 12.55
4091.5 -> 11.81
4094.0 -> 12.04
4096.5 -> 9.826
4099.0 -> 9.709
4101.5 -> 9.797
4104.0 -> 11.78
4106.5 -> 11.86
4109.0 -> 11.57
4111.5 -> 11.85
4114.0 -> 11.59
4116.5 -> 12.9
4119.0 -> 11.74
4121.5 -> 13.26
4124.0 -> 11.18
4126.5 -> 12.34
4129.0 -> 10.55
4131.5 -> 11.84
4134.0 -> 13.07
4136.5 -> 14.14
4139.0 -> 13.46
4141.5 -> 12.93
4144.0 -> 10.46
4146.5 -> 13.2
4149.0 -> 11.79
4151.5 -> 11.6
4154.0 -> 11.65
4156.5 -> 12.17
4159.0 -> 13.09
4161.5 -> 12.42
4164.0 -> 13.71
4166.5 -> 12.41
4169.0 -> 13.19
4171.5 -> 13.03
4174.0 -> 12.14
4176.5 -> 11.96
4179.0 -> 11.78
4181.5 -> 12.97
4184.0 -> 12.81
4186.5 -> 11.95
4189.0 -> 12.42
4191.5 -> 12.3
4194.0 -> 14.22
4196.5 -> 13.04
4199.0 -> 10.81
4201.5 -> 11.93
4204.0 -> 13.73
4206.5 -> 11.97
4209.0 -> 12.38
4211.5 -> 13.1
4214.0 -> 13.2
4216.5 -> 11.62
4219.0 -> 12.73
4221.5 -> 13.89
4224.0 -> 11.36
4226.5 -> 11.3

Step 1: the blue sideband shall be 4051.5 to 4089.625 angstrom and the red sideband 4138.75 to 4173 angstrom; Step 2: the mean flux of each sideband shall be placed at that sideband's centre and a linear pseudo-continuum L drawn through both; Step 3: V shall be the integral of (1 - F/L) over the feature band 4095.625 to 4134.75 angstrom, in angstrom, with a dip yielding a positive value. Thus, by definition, 3.0 angstrom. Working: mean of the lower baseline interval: 12.6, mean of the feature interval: 11.6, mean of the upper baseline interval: 12.5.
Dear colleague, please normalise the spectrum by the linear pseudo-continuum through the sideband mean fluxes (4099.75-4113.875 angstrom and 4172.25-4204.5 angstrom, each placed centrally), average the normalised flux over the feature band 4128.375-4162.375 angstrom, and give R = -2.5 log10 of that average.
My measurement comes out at -0.04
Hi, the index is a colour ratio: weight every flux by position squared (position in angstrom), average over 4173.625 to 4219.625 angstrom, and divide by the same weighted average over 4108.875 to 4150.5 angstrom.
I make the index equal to 1.05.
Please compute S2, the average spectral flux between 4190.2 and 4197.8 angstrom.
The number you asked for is 13.2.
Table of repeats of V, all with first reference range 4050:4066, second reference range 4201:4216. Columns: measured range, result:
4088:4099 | 1.3 angstrom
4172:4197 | 0.4 angstrom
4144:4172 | 0.7 angstrom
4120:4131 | 0.9 angstrom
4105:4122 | 1.1 angstrom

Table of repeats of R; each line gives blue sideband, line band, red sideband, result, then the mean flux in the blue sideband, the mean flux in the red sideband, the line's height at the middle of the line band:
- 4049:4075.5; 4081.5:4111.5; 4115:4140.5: 0.11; 12.9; 12.4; 12.7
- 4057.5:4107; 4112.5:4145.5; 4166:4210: -0.01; 11.9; 12.5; 12.2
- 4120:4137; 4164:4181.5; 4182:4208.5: -0.01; 12.3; 12.5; 12.4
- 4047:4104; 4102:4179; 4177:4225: 0.01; 12.2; 12.5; 12.4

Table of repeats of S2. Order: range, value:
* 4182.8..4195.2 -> 12.7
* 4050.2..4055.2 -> 14.3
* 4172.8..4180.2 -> 12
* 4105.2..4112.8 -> 11.8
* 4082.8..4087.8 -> 11.6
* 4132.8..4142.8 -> 13.4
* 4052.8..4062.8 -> 12.5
